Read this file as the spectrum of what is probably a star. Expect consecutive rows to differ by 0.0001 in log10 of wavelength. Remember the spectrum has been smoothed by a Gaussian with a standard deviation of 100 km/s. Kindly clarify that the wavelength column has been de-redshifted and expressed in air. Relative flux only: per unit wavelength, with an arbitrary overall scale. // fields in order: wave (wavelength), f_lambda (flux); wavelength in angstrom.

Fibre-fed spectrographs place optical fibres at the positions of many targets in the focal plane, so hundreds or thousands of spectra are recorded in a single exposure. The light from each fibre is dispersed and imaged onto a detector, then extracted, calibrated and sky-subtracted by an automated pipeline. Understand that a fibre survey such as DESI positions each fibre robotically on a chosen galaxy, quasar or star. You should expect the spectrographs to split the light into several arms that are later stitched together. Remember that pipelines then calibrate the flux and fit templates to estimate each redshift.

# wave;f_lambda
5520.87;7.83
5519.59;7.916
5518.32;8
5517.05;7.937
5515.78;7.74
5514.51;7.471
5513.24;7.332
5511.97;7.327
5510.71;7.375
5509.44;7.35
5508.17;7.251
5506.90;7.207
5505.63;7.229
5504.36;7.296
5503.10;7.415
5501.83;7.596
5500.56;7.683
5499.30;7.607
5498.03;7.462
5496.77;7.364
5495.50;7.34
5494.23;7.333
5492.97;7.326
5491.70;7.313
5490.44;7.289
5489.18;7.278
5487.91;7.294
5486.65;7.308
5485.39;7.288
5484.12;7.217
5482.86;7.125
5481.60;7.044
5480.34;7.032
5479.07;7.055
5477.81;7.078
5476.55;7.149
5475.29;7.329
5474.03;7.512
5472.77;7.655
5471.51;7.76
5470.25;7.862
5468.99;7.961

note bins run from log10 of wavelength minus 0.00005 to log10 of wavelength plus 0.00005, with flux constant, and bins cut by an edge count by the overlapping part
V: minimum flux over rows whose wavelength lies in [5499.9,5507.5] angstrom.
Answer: 7.207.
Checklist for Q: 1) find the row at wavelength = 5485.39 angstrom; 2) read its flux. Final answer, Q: 7.288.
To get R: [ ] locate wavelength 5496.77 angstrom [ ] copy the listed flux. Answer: 7.364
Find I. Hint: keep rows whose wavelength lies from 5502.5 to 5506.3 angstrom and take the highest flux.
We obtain 7.415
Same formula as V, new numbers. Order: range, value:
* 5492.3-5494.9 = 7.326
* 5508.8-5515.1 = 7.327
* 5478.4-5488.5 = 7.032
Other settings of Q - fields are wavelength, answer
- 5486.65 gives 7.308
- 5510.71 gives 7.375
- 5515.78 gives 7.74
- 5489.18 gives 7.278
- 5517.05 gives 7.937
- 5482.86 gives 7.125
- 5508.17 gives 7.251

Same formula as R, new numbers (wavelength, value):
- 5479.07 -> 7.055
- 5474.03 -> 7.512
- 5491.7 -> 7.313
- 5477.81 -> 7.078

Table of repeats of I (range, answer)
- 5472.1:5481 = 7.655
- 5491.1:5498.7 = 7.462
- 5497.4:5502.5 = 7.683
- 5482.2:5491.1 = 7.308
